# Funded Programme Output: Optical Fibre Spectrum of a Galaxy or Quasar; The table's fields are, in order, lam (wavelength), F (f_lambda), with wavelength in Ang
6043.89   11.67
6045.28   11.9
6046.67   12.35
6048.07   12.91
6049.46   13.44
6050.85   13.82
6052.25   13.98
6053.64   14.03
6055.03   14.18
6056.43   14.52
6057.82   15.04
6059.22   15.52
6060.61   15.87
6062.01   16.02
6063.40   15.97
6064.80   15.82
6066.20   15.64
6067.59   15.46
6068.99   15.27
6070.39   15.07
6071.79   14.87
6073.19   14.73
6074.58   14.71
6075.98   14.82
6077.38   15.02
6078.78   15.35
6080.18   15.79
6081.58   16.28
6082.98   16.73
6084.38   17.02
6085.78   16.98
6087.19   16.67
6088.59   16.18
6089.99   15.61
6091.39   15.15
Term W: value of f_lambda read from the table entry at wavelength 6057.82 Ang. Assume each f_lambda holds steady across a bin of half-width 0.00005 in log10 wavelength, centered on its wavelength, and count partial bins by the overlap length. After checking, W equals 15.04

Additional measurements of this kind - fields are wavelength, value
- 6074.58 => 14.71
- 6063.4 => 15.97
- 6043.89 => 11.67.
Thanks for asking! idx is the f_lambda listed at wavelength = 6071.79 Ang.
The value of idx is 14.87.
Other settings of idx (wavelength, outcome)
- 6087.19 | 16.67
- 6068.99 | 15.27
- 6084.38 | 17.02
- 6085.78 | 16.98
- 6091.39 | 15.15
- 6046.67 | 12.35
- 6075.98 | 14.82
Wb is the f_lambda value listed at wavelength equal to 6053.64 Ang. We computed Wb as 14.03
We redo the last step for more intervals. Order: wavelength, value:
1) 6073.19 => 14.73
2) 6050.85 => 13.82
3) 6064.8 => 15.82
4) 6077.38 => 15.02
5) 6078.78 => 15.35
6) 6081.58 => 16.28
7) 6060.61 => 15.87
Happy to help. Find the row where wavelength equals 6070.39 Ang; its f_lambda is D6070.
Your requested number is 15.07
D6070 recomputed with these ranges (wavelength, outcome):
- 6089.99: 15.61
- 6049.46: 13.44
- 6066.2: 15.64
